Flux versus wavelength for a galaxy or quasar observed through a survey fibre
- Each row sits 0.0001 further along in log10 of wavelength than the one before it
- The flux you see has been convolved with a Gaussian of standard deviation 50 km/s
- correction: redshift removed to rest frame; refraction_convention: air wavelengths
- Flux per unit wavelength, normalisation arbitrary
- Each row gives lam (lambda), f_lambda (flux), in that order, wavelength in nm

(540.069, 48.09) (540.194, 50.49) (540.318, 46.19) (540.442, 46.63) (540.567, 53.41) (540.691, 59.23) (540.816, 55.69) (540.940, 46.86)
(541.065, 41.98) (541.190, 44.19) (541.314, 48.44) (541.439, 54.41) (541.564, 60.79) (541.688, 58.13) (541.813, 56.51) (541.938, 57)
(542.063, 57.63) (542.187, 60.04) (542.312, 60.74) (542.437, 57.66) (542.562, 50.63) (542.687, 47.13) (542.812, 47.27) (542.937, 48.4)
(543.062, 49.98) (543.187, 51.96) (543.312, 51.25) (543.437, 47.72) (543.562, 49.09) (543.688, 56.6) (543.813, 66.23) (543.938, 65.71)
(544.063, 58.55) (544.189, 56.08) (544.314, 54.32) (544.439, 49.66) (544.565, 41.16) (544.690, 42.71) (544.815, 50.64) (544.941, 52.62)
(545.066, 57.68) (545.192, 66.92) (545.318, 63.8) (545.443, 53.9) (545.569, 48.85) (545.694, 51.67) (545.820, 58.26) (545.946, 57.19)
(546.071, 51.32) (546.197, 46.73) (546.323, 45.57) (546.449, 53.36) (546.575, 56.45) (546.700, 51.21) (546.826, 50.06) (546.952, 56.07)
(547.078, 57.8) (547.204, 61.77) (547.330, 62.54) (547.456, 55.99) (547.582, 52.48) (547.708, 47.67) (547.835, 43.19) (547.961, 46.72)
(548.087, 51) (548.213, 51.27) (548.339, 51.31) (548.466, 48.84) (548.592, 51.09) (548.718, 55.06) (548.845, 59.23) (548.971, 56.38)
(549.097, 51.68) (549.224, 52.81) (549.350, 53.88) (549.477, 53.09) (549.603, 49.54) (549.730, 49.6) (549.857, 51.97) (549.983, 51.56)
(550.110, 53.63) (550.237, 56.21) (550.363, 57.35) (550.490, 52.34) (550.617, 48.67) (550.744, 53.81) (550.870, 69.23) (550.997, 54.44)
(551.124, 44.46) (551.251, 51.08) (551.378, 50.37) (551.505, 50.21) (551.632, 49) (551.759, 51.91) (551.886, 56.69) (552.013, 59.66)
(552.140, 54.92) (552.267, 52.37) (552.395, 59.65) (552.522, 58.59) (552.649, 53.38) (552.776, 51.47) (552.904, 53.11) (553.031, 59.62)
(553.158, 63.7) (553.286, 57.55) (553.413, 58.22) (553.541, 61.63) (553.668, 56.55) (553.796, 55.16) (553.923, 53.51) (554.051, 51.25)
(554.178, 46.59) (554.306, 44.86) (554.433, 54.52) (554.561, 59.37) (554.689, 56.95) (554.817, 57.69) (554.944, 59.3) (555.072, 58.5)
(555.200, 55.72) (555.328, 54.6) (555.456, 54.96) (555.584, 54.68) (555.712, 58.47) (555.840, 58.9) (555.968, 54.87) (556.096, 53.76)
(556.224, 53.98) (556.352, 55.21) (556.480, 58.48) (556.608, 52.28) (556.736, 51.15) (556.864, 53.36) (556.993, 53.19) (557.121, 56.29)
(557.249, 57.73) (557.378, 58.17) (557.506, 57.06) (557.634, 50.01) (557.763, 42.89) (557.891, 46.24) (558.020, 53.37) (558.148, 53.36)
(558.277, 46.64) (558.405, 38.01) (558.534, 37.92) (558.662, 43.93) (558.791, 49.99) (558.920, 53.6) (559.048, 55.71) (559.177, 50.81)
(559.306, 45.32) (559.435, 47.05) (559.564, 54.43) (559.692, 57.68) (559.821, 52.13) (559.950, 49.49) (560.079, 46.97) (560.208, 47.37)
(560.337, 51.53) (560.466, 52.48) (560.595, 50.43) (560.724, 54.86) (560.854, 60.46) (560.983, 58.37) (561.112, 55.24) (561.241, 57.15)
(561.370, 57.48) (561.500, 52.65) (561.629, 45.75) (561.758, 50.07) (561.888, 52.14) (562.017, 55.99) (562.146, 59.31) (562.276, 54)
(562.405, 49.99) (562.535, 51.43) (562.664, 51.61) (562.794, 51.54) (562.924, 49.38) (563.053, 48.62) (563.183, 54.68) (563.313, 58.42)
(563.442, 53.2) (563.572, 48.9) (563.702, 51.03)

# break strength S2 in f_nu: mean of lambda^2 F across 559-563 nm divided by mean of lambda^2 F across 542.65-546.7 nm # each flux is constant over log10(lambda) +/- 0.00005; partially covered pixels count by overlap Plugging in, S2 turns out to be 1.05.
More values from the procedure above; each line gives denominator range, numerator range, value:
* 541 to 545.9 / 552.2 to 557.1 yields 1.07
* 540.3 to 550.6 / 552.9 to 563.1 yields 1.05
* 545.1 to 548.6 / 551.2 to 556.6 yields 1.06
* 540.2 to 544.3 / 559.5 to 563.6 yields 1.06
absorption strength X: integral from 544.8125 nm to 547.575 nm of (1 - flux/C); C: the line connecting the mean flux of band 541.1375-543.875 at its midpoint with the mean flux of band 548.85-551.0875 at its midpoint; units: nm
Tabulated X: -0.06 nm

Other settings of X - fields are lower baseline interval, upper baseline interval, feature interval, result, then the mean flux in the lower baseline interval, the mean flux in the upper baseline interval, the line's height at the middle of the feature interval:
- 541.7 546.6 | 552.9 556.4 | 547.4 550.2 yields 0.15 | 53.8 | 55.9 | 54.7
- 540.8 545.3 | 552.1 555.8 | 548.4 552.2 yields 0.12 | 53.5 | 55.8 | 55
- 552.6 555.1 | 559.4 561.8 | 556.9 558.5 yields 0.09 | 55.6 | 52.8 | 54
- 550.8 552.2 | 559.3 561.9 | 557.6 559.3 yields 0.16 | 53.8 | 52.5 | 52.8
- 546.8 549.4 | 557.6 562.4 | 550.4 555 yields -0.21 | 53.2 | 51.1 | 52.4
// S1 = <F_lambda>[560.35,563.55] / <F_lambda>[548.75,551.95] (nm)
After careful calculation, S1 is 1.01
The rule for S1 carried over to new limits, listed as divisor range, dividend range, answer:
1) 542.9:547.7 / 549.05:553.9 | 1.01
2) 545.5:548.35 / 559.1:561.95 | 0.99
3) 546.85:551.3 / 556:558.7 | 0.96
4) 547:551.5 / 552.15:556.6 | 1.05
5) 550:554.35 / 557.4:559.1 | 0.89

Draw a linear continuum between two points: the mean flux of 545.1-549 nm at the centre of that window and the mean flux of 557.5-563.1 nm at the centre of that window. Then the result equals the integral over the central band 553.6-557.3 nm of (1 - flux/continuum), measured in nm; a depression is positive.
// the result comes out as -0.20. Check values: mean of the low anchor 53.7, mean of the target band 54.9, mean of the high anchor 51.1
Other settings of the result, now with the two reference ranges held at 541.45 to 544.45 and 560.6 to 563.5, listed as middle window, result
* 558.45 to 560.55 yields 0.16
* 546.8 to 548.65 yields 0.07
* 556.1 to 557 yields 0.00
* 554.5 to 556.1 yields -0.08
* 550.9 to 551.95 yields 0.05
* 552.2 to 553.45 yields -0.06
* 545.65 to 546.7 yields 0.04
